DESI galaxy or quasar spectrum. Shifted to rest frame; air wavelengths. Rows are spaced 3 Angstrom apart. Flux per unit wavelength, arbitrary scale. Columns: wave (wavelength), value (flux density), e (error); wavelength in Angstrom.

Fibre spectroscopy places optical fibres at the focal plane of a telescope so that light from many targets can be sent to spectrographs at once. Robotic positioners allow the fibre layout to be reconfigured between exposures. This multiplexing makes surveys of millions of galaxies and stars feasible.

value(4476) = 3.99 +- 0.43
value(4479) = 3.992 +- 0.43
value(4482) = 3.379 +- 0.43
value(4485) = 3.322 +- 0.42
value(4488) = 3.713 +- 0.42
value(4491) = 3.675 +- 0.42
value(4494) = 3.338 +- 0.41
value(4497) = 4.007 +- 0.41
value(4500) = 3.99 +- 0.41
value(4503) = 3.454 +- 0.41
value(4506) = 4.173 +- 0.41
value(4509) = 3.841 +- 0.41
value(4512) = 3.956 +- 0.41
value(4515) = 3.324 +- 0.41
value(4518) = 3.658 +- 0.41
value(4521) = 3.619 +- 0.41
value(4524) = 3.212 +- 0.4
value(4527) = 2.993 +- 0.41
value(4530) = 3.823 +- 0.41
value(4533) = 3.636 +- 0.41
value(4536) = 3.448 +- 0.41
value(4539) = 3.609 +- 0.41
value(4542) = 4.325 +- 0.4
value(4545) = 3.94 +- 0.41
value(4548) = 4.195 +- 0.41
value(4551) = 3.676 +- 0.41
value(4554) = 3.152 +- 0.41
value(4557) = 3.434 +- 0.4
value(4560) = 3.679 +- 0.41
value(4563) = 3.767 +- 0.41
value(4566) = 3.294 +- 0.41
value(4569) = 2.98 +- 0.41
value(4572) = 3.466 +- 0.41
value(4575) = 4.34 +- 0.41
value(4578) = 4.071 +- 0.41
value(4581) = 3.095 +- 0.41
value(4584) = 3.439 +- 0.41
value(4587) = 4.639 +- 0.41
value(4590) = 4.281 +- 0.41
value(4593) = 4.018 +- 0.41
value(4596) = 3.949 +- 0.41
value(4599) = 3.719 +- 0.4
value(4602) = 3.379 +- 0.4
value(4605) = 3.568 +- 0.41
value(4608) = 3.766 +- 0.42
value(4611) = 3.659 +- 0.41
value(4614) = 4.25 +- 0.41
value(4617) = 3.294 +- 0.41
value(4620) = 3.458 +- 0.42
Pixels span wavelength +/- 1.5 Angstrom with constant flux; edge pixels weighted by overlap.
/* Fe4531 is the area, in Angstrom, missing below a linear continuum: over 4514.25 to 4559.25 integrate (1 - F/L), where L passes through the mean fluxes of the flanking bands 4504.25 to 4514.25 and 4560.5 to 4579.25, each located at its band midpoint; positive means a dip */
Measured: 2.2 Angstrom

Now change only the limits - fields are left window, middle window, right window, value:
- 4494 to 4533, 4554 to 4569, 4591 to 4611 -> 1.0 Angstrom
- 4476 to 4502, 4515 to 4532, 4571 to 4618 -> 1.3 Angstrom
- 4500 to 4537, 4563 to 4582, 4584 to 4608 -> 1.2 Angstrom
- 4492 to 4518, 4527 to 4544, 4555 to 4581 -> -0.1 Angstrom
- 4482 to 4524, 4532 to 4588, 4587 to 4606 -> 1.7 Angstrom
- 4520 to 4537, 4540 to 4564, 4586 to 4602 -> -0.7 Angstrom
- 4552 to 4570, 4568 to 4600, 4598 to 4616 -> -2.5 Angstrom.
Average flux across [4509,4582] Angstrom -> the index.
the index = 3.62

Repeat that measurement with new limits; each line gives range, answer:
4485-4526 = 3.67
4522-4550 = 3.69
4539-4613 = 3.74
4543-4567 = 3.66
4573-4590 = 3.94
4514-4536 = 3.47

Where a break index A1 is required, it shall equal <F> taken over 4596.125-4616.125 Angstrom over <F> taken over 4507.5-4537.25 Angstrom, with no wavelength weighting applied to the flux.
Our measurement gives 1.05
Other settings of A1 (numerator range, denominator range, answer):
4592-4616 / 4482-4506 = 1.03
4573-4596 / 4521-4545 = 1.10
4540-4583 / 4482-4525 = 1.00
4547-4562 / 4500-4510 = 0.94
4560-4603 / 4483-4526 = 1.03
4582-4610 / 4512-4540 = 1.10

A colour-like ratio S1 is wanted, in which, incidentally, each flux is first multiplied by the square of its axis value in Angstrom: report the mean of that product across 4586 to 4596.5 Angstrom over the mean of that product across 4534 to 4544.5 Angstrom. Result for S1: 1.14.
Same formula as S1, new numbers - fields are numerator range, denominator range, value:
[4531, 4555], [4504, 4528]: 1.06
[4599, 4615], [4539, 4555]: 0.99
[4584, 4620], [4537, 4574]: 1.08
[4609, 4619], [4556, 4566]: 1.06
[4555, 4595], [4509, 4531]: 1.08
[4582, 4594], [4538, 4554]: 1.06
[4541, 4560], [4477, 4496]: 1.08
